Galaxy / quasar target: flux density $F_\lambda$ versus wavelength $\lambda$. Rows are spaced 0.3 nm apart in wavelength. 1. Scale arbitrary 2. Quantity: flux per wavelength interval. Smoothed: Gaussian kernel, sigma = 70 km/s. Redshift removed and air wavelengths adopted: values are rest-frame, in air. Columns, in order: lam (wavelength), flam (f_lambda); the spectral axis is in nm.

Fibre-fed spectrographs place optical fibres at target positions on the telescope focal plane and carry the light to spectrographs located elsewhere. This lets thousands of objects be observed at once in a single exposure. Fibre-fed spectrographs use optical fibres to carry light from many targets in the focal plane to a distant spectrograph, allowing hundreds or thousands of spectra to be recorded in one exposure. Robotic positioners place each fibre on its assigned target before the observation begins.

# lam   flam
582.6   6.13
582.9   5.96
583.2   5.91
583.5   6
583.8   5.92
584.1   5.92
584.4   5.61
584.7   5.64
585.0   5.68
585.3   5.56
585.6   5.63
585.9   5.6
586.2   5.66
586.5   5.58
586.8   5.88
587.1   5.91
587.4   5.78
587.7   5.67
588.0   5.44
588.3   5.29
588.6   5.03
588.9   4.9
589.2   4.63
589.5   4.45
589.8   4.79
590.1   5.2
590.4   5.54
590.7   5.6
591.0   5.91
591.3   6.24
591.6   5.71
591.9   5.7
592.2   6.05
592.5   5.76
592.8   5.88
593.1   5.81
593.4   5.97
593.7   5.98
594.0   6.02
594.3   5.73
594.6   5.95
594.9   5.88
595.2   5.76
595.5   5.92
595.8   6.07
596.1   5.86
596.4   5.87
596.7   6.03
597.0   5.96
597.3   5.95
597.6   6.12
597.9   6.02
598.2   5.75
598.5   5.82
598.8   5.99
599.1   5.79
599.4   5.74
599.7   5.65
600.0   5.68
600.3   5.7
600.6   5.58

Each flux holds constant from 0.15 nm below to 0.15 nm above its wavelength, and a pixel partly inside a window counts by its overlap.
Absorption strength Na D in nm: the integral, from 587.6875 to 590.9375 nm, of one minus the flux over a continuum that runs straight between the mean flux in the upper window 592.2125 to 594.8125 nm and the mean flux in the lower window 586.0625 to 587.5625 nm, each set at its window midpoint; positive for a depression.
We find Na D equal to 0.38 nm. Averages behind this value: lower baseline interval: 5.76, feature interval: 5.14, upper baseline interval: 5.9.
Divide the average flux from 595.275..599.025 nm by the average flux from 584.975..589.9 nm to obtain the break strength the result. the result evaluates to 1.1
